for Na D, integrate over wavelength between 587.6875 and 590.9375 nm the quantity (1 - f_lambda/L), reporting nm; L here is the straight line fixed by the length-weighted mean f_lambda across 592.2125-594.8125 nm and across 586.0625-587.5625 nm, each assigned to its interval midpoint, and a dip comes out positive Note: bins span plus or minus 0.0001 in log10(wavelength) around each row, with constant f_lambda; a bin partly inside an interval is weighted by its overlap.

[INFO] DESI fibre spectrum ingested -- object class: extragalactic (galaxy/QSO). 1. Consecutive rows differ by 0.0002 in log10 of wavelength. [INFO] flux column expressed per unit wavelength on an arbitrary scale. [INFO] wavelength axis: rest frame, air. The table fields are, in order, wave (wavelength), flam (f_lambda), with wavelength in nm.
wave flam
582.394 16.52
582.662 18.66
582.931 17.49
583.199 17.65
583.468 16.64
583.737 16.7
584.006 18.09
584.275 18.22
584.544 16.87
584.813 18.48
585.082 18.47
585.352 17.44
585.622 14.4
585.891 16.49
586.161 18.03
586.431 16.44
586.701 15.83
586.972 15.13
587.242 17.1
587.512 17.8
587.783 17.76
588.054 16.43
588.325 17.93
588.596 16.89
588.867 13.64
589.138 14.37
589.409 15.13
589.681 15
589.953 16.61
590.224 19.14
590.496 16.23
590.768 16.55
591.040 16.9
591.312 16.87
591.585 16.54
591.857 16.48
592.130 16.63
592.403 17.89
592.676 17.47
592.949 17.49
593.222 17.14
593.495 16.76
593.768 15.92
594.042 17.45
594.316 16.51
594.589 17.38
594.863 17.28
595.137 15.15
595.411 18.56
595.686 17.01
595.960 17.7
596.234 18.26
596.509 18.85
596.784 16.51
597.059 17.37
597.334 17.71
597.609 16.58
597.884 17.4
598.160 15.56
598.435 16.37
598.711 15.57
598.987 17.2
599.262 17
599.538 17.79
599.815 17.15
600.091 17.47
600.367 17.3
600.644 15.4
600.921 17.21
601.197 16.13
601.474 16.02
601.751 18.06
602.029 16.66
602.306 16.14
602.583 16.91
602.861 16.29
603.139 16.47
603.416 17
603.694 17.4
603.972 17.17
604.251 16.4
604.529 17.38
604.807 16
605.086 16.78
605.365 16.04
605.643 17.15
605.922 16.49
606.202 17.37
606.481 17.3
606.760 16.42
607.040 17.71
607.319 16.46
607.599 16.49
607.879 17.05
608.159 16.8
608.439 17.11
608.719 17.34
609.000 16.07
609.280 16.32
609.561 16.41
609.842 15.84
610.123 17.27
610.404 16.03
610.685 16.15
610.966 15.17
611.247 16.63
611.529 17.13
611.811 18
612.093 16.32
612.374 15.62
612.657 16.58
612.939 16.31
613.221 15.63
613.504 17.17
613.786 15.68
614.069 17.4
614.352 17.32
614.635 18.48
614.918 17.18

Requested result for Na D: 0.10 nm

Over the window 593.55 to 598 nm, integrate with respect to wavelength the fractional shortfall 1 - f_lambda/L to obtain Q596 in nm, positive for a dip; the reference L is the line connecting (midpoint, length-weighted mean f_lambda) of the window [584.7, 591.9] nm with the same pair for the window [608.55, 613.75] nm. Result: -0.183 nm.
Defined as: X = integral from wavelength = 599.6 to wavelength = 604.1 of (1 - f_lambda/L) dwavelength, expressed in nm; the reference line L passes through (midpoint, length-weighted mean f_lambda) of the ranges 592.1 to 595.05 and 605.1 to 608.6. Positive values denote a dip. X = 0.03 nm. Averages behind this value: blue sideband 17.1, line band 16.8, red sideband 16.9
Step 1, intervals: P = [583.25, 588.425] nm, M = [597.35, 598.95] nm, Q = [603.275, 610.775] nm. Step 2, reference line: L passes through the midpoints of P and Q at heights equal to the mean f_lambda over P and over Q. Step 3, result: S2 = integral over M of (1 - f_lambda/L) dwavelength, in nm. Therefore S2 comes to 0.04 nm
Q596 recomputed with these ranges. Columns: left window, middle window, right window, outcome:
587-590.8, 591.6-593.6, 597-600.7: -0.06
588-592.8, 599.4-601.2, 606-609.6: -0.03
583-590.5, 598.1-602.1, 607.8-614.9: -0.01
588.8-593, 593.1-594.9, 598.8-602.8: -0.03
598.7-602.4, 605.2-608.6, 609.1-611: -0.09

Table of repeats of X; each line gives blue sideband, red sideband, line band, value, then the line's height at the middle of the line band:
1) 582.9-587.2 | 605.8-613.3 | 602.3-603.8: 0.00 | 16.7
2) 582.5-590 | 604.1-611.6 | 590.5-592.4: 0.00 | 16.7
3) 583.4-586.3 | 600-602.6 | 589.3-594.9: 0.06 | 17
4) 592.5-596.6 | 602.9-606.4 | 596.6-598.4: 0.03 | 17.1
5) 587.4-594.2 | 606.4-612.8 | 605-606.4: -0.01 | 16.6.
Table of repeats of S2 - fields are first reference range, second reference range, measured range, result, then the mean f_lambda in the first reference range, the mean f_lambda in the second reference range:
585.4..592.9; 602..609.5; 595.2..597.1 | -0.12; 16.5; 16.8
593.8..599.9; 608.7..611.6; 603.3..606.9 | -0.05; 17.1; 16.3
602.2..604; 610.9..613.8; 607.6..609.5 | -0.02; 16.8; 16.4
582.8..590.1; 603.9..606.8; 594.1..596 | -0.04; 16.7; 16.8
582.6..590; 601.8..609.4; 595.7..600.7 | -0.10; 16.8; 16.8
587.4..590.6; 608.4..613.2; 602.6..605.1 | -0.05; 16.4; 16.5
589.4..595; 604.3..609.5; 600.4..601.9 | 0.02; 16.9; 16.8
